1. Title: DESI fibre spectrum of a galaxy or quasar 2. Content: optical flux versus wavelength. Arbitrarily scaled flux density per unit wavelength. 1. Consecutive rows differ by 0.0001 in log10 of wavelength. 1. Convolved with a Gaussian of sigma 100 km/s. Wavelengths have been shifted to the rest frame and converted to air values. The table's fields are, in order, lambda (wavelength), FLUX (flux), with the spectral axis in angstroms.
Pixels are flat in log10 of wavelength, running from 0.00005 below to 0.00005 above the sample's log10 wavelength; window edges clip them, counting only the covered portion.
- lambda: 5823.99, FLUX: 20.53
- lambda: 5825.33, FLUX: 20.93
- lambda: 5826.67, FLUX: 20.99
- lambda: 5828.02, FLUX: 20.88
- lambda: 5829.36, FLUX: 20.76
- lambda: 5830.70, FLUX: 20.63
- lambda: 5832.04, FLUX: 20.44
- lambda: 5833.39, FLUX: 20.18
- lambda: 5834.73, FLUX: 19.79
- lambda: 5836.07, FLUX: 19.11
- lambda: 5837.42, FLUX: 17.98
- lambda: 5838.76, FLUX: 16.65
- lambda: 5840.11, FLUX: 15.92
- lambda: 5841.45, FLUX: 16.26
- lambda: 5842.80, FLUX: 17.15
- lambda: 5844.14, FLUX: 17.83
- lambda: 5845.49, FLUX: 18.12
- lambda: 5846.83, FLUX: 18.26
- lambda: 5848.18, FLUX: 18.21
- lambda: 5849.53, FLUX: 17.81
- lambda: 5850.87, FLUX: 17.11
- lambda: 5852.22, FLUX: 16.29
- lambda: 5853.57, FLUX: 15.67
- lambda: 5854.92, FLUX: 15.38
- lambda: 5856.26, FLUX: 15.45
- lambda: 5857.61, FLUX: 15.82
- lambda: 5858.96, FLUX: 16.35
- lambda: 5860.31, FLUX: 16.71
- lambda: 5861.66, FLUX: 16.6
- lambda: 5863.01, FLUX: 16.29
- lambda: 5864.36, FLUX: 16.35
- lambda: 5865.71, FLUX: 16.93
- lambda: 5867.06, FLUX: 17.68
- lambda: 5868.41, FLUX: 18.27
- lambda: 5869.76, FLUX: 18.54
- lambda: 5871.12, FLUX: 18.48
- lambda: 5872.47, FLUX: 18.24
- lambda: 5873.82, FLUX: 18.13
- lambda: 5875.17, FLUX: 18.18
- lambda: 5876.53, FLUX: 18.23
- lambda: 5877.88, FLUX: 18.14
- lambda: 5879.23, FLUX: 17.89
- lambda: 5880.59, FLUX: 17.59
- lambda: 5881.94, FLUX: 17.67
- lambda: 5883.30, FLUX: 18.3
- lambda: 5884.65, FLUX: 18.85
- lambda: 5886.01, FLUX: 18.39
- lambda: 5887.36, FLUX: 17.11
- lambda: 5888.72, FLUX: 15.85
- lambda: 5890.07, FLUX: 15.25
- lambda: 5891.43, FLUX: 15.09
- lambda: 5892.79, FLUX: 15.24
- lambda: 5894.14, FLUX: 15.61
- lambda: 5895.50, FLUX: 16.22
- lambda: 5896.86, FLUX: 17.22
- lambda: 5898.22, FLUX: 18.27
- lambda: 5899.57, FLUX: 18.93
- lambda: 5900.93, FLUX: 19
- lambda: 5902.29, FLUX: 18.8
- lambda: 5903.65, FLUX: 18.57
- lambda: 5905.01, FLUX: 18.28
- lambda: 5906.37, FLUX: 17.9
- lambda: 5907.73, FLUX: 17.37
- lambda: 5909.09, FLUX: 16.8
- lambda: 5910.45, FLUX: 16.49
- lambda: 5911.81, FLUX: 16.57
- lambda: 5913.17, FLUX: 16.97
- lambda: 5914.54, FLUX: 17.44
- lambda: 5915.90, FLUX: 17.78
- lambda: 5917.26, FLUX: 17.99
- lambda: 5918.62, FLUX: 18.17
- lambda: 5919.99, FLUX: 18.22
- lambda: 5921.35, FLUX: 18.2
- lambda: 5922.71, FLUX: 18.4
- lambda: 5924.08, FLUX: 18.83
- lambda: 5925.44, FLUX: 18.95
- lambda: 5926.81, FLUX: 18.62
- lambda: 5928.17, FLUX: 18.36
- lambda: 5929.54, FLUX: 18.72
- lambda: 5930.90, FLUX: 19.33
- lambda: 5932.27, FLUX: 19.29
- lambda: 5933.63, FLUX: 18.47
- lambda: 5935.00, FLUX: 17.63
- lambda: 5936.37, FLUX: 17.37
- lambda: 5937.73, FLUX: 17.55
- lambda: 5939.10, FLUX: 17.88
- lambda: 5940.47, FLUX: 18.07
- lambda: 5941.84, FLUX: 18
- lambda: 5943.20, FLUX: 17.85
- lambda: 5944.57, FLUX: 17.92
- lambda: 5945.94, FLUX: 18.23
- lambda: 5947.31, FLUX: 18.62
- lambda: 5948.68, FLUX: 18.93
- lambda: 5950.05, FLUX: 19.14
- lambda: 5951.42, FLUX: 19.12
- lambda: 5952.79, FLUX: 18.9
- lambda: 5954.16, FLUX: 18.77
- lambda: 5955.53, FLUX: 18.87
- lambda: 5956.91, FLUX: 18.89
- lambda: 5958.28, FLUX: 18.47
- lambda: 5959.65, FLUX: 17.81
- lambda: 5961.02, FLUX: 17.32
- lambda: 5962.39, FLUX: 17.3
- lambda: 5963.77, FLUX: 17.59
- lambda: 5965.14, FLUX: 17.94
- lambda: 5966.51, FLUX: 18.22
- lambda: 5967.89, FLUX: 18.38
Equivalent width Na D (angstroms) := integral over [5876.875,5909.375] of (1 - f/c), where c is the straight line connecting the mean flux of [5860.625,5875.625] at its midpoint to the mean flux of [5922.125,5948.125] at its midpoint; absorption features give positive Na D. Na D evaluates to 0.7 angstroms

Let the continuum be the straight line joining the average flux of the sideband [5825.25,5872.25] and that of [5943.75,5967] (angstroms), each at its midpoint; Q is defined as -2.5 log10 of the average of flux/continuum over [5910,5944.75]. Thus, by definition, 0.01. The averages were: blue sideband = 17.8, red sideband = 18.4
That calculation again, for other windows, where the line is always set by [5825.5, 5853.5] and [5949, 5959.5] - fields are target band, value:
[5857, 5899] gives 0.08 mag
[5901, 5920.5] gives 0.06 mag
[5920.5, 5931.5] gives 0.00 mag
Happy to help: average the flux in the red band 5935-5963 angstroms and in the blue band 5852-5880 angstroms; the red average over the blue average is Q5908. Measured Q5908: 1.1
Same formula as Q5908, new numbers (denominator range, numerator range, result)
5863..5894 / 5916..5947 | 1.05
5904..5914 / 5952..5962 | 1.07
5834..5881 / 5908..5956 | 1.05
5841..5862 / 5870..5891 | 1.05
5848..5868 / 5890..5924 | 1.05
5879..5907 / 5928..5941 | 1.05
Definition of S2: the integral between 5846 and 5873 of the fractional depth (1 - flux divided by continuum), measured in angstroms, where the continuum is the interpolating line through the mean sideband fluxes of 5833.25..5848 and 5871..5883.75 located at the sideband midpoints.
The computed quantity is 1.42 angstroms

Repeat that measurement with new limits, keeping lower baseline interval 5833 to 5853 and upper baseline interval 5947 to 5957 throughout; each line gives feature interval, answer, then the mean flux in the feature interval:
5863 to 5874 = 0.2 angstroms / 17.7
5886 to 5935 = 2.1 angstroms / 17.7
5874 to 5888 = 0.1 angstroms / 18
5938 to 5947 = 0.4 angstroms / 18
